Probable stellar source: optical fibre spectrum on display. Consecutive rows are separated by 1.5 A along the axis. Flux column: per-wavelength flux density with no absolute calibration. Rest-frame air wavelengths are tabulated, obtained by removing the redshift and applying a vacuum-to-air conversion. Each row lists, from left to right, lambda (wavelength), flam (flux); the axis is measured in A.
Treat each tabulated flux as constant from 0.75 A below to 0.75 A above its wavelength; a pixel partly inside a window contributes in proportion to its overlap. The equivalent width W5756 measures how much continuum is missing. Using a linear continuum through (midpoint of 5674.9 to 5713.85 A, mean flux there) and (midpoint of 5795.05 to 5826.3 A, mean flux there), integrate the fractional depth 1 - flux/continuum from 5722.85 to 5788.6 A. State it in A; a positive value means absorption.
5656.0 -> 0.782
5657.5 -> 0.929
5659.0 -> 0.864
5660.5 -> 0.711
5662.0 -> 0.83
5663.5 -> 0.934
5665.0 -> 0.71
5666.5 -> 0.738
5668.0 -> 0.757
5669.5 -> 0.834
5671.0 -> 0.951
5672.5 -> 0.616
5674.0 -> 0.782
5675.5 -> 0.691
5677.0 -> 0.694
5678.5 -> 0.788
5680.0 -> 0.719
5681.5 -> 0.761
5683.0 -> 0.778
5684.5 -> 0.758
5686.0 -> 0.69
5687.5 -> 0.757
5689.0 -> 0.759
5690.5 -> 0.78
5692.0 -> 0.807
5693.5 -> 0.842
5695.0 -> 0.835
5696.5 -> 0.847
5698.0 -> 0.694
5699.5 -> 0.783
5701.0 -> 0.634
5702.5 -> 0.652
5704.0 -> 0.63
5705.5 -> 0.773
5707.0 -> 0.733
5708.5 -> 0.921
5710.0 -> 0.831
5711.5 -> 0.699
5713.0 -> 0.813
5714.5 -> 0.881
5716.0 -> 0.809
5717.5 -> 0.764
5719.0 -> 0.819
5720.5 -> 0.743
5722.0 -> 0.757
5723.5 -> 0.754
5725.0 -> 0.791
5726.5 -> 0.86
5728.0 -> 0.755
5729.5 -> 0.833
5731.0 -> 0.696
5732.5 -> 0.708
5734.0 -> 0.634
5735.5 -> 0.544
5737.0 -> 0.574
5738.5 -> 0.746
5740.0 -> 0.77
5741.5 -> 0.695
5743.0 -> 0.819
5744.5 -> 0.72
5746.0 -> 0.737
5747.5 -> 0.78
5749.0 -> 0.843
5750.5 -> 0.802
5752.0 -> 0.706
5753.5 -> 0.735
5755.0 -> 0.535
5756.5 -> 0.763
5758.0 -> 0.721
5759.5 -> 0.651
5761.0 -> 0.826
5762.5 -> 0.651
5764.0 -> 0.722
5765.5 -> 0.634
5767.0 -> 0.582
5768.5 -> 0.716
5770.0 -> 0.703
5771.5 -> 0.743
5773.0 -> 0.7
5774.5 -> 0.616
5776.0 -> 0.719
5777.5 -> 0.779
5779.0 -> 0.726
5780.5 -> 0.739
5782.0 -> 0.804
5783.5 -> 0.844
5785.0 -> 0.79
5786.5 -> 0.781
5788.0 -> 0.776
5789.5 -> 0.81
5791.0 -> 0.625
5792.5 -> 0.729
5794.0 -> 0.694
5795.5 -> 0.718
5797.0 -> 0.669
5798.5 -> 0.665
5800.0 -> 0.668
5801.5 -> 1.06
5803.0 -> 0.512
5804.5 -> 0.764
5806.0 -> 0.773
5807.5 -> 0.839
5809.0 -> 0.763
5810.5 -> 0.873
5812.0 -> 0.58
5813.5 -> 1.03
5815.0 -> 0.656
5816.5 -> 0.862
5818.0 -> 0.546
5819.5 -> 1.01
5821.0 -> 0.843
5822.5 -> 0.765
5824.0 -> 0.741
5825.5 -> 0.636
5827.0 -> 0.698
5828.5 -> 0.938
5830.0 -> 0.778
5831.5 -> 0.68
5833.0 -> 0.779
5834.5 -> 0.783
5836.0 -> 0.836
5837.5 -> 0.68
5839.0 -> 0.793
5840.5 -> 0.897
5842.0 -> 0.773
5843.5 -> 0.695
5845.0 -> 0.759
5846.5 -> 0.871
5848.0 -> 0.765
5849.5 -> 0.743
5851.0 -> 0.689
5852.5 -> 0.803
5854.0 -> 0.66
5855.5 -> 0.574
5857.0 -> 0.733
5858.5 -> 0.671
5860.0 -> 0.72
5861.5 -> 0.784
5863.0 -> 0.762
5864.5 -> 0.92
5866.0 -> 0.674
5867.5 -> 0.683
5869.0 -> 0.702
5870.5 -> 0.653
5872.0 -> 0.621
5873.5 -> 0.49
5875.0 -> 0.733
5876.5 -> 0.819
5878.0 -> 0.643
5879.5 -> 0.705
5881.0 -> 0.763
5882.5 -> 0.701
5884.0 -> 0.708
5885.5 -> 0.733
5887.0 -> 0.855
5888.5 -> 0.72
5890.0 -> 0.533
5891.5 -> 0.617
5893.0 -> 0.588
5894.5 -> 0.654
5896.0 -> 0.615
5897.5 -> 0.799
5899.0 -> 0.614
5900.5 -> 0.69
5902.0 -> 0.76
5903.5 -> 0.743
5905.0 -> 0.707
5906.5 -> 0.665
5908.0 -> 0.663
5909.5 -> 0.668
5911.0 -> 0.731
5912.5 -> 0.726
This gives 2.7 A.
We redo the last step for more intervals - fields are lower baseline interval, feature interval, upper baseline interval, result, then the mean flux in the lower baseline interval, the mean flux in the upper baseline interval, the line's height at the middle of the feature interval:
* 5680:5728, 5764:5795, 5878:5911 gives 0.6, 0.772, 0.69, 0.739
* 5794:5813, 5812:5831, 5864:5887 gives -1.3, 0.742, 0.706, 0.733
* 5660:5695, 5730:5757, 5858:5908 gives 1.3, 0.771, 0.698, 0.747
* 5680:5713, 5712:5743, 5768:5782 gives -0.2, 0.76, 0.72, 0.745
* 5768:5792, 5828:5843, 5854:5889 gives -1.4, 0.742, 0.71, 0.723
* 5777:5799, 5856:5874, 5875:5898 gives 0.1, 0.744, 0.697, 0.707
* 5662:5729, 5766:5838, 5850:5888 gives -1.5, 0.772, 0.712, 0.735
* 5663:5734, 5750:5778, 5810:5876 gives 2.2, 0.767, 0.747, 0.758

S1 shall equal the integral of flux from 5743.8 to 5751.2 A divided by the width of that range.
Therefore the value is 0.777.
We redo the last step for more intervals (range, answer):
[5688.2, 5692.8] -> 0.782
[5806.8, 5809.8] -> 0.802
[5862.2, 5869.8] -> 0.748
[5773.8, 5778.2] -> 0.705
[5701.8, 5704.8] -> 0.643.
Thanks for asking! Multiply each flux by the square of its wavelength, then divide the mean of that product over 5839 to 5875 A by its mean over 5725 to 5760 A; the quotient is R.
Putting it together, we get 1.04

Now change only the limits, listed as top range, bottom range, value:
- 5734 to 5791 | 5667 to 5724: 0.96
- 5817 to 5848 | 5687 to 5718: 1.05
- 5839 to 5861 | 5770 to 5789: 1.01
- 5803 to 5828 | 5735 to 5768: 1.11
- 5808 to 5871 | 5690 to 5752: 1.04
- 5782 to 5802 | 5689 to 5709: 1.02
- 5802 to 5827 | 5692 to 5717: 1.02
